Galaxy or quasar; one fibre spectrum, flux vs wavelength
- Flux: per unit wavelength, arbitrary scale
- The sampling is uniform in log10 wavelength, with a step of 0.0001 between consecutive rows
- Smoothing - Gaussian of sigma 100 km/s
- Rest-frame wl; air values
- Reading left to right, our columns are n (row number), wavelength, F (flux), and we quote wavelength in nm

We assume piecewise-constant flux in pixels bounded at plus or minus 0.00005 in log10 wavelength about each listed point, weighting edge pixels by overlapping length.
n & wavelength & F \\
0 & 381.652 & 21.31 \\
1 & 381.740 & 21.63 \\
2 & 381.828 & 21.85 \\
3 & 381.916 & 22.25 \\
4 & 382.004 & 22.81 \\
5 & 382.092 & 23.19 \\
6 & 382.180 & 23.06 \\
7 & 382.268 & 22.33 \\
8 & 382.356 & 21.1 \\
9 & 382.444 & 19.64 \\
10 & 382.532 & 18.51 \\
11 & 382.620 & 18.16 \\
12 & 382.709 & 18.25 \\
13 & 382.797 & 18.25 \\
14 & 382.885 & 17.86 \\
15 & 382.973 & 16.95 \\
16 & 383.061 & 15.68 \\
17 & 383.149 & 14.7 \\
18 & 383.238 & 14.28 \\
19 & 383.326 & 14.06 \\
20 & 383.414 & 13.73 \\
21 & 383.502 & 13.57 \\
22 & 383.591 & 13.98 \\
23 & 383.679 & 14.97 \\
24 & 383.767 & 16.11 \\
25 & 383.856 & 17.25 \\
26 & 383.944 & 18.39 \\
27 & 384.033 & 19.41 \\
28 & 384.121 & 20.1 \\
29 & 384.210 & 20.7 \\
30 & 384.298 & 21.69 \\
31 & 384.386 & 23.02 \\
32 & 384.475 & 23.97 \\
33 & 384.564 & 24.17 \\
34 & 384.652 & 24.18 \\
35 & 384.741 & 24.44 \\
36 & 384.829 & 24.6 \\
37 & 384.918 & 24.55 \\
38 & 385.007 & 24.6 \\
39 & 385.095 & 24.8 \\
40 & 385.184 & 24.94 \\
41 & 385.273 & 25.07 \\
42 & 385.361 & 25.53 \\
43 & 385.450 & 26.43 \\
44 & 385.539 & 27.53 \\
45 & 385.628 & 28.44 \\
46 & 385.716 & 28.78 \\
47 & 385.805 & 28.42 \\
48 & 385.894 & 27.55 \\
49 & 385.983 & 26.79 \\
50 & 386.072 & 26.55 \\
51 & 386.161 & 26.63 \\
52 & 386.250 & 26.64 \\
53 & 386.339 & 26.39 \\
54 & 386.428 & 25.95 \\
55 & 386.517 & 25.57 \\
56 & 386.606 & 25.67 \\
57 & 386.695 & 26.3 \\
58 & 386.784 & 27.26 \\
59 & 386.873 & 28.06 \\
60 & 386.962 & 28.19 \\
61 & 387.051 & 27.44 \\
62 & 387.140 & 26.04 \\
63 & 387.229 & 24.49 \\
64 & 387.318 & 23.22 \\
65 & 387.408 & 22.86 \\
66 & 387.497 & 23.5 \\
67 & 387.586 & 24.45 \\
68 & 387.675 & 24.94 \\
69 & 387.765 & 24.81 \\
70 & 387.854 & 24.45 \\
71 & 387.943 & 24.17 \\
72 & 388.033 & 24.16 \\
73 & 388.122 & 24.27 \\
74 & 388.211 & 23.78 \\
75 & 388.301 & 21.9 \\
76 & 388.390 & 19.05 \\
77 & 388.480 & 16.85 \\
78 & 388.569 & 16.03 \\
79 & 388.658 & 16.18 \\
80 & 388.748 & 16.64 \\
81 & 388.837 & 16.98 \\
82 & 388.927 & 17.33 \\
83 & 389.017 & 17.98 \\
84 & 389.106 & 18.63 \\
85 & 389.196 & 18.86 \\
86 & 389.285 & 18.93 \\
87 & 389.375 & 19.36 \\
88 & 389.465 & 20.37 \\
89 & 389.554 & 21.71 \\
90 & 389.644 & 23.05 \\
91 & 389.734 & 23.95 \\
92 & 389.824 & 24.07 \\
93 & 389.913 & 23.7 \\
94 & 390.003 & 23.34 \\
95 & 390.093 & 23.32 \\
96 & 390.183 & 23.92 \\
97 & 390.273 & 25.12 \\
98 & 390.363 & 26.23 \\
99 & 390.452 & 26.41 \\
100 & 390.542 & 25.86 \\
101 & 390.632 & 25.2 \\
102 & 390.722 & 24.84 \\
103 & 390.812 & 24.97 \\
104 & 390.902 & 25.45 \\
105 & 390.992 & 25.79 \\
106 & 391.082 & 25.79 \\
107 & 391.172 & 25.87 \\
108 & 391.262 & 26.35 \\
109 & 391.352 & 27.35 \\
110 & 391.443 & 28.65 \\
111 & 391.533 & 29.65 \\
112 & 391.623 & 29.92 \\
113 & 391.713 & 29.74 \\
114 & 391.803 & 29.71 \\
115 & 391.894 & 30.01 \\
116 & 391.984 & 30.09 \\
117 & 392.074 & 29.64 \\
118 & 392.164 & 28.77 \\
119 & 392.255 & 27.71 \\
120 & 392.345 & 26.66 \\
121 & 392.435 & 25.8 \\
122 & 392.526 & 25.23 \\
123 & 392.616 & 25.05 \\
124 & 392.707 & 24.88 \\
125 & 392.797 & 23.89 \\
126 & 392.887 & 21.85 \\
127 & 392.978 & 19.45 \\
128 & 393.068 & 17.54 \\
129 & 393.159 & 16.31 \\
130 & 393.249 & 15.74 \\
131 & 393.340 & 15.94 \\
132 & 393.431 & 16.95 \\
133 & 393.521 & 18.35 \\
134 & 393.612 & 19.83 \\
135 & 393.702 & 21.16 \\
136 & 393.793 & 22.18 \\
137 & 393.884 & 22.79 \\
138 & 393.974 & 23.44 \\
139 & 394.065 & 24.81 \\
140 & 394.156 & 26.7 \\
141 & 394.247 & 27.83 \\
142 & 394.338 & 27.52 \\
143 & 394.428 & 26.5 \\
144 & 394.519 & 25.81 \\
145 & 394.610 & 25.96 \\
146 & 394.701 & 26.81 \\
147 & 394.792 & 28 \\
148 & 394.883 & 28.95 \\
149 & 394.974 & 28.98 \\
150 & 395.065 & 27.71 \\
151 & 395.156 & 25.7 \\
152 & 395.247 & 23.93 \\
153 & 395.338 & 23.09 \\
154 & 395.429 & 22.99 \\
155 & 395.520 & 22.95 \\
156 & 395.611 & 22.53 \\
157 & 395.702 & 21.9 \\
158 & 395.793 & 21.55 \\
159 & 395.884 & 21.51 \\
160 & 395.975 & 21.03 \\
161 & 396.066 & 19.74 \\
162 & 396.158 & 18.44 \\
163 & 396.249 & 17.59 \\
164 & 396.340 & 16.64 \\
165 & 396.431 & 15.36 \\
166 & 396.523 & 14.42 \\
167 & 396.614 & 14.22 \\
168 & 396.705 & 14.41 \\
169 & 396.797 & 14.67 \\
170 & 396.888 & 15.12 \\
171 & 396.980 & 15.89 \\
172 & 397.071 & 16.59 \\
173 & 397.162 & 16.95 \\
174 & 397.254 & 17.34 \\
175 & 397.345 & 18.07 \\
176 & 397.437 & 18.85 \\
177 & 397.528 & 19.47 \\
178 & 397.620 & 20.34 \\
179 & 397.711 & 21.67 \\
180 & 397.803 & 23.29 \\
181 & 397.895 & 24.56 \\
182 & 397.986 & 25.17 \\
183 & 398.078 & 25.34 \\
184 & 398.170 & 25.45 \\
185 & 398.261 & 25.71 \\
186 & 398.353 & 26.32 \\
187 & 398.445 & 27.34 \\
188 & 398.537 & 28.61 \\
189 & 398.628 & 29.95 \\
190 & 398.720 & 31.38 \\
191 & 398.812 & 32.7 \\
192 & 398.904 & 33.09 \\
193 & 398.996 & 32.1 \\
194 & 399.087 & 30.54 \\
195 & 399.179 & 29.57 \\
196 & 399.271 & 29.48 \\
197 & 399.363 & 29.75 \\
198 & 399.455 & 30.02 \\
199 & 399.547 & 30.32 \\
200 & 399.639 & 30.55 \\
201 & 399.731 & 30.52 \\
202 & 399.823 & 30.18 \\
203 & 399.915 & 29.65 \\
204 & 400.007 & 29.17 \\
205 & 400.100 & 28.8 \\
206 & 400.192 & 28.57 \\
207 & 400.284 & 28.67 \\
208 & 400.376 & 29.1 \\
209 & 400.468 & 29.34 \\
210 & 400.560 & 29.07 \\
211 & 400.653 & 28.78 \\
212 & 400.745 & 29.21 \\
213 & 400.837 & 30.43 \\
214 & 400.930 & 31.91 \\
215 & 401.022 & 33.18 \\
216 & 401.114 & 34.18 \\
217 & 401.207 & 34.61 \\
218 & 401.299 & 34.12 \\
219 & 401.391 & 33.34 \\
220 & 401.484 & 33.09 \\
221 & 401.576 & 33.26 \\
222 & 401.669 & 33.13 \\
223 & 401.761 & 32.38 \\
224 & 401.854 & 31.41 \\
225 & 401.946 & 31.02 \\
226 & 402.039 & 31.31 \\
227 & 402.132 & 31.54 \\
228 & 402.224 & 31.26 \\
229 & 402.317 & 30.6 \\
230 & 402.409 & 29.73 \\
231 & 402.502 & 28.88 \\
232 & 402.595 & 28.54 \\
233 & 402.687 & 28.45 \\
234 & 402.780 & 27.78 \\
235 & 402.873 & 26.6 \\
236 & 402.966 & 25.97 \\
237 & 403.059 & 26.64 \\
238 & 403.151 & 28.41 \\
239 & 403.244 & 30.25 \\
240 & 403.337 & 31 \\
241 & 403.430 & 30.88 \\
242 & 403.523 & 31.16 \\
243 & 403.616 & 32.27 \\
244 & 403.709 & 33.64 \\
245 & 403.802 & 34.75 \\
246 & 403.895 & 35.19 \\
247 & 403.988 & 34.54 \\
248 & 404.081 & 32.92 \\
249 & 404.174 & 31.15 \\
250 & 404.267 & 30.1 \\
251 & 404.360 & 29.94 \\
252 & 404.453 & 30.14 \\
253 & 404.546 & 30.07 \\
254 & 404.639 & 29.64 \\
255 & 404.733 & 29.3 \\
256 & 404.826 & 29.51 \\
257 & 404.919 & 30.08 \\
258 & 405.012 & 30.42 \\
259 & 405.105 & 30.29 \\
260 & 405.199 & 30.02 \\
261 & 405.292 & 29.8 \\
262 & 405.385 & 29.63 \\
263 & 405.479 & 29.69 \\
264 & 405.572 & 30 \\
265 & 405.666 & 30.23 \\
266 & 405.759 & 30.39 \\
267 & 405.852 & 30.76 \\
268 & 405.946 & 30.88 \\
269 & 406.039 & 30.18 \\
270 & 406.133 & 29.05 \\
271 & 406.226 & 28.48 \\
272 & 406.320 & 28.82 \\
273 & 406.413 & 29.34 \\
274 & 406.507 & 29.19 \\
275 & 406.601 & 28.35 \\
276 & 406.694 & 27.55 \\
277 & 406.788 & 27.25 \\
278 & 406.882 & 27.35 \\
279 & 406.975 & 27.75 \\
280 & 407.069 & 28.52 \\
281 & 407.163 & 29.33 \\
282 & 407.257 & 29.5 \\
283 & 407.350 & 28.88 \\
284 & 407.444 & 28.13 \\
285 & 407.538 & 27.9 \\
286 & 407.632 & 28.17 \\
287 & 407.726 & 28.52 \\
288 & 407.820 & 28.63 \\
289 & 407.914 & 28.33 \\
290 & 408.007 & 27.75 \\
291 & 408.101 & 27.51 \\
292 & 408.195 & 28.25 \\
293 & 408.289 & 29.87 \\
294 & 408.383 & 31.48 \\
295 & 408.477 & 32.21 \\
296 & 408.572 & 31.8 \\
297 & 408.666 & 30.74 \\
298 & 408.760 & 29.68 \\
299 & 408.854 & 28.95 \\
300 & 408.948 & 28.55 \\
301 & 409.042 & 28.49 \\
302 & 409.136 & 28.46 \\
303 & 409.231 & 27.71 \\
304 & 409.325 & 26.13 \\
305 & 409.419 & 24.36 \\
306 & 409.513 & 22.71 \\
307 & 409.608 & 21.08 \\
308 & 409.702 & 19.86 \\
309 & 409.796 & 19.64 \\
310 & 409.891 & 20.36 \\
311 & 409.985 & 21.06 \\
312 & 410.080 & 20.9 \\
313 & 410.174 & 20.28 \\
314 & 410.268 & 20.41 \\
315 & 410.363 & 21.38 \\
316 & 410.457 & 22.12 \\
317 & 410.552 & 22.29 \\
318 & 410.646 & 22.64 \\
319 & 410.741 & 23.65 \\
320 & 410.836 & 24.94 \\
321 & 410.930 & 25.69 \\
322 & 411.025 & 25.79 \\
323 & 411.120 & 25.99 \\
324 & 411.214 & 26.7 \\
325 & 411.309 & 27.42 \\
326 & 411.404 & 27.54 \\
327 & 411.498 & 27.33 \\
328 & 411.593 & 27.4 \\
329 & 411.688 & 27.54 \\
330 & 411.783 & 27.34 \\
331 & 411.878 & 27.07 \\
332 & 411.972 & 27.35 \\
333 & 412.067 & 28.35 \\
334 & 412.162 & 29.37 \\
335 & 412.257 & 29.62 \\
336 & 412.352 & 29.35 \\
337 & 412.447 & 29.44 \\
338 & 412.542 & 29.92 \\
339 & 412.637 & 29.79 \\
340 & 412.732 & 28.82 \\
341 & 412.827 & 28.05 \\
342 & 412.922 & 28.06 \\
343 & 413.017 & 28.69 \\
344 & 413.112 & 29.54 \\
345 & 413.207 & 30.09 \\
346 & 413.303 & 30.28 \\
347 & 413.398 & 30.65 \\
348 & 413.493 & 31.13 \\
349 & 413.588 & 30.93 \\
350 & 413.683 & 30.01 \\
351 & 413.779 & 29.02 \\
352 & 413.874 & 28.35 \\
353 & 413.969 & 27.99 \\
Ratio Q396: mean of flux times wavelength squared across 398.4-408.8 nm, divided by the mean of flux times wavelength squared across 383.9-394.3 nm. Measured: 1.4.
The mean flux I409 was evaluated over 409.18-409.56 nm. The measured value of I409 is 25.3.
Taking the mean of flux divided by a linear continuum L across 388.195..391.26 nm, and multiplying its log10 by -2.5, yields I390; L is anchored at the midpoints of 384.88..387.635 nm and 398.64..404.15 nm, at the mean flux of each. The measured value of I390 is 0.23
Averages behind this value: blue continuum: 26.1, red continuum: 30.8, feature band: 22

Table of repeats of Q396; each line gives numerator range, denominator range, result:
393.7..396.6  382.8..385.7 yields 1.18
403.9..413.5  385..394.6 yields 1.27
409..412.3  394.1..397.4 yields 1.25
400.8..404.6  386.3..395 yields 1.38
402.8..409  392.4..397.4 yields 1.47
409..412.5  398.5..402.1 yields 0.85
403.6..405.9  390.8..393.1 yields 1.25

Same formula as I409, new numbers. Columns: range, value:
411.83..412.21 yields 28.1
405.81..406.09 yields 30.5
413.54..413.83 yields 30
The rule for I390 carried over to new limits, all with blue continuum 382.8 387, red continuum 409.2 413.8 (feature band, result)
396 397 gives 0.439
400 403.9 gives -0.226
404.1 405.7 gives -0.185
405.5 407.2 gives -0.142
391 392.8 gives -0.171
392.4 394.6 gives 0.067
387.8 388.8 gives 0.117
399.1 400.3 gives -0.202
